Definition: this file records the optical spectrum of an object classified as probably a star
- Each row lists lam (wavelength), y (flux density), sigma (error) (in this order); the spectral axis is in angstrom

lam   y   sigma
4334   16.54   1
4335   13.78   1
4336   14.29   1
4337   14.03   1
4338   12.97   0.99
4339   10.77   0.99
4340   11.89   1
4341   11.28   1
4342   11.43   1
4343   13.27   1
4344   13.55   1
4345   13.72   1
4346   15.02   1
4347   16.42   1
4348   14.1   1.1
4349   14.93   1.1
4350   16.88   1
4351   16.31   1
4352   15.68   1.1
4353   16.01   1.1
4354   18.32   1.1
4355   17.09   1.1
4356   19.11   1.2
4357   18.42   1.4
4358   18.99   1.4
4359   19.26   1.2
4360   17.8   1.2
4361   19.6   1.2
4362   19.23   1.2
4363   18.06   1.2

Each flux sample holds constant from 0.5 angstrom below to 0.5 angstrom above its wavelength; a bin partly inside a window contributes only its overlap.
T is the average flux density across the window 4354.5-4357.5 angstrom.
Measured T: 18.2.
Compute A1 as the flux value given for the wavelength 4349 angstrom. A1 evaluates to 14.93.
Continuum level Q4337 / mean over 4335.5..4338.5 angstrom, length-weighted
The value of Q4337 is 13.8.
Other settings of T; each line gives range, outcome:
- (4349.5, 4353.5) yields 16.2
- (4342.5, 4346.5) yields 13.9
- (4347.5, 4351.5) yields 15.6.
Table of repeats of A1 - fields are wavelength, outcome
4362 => 19.23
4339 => 10.77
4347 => 16.42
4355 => 17.09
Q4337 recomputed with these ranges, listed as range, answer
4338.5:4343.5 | 11.7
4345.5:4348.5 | 15.2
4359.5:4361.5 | 18.7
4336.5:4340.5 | 12.4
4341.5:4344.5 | 12.8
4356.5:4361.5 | 18.8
